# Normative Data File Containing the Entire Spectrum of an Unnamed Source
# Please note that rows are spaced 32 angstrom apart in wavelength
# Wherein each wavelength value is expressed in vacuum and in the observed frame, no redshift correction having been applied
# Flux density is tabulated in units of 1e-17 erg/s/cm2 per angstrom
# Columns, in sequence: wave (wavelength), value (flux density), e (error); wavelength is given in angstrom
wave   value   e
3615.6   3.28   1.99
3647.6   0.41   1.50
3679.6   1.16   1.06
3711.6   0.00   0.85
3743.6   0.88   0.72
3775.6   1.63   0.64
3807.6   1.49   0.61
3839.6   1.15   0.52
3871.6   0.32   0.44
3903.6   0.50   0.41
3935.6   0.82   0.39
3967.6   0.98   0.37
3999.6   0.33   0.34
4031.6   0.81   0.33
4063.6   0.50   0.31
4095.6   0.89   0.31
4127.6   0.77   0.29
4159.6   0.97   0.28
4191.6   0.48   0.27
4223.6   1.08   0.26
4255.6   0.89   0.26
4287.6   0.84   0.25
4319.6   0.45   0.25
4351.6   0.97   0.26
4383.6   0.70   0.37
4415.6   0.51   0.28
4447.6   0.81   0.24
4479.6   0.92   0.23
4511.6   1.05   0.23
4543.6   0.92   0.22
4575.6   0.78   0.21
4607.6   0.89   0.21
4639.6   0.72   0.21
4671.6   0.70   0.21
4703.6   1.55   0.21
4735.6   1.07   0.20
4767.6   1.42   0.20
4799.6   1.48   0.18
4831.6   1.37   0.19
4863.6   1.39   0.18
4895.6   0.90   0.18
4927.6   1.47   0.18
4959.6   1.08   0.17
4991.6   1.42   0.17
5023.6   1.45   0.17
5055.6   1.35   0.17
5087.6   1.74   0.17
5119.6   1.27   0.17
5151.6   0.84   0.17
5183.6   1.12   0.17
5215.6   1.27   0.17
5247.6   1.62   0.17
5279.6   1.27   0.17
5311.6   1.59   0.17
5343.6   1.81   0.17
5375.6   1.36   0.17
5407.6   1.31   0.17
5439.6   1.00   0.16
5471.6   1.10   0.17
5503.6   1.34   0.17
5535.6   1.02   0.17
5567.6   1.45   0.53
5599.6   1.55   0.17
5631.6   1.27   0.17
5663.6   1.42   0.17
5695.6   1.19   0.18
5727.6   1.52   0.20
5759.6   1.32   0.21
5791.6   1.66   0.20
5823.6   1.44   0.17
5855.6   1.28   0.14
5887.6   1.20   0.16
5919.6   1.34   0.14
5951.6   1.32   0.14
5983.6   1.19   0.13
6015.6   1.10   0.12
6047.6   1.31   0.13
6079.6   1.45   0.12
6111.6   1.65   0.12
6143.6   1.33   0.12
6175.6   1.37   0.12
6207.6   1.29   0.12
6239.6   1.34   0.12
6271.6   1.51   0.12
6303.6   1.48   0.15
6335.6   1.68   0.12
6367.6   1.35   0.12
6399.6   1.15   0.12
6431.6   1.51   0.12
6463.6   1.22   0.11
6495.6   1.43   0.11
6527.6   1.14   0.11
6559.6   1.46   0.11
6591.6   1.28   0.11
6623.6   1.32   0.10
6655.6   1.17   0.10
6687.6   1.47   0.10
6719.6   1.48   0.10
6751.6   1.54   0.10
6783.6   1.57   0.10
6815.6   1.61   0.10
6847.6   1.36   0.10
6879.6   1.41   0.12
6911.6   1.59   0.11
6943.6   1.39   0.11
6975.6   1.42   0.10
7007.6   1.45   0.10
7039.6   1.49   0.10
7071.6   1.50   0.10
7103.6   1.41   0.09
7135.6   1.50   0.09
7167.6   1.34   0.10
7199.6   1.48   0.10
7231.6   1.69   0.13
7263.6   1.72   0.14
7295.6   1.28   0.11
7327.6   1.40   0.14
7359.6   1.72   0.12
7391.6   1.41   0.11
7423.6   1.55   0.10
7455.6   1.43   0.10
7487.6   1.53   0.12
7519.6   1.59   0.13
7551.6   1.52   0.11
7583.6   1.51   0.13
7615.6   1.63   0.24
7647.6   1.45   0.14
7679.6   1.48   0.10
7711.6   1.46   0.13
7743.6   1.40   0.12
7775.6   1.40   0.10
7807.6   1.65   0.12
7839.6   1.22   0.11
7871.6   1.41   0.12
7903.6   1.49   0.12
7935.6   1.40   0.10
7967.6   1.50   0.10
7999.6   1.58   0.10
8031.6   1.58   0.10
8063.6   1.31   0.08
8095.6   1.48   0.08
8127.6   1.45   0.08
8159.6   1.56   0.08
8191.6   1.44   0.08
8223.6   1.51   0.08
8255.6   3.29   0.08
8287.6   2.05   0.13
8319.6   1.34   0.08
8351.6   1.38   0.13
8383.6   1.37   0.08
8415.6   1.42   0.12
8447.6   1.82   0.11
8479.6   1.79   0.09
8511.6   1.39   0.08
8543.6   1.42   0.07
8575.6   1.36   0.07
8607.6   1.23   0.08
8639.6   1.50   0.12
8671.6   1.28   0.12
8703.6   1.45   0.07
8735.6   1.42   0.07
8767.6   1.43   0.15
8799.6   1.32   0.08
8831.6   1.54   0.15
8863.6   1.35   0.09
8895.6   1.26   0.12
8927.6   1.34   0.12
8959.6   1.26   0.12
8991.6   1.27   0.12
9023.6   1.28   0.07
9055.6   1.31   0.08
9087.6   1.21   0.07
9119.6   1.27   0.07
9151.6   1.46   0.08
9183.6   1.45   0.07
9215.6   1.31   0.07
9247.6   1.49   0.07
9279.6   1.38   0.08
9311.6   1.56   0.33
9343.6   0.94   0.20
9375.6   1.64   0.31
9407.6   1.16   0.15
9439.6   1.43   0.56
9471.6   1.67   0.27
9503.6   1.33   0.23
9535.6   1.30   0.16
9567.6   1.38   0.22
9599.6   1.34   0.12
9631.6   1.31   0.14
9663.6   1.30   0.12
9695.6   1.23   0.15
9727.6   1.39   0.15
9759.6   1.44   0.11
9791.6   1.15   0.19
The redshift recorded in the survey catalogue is 0.26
